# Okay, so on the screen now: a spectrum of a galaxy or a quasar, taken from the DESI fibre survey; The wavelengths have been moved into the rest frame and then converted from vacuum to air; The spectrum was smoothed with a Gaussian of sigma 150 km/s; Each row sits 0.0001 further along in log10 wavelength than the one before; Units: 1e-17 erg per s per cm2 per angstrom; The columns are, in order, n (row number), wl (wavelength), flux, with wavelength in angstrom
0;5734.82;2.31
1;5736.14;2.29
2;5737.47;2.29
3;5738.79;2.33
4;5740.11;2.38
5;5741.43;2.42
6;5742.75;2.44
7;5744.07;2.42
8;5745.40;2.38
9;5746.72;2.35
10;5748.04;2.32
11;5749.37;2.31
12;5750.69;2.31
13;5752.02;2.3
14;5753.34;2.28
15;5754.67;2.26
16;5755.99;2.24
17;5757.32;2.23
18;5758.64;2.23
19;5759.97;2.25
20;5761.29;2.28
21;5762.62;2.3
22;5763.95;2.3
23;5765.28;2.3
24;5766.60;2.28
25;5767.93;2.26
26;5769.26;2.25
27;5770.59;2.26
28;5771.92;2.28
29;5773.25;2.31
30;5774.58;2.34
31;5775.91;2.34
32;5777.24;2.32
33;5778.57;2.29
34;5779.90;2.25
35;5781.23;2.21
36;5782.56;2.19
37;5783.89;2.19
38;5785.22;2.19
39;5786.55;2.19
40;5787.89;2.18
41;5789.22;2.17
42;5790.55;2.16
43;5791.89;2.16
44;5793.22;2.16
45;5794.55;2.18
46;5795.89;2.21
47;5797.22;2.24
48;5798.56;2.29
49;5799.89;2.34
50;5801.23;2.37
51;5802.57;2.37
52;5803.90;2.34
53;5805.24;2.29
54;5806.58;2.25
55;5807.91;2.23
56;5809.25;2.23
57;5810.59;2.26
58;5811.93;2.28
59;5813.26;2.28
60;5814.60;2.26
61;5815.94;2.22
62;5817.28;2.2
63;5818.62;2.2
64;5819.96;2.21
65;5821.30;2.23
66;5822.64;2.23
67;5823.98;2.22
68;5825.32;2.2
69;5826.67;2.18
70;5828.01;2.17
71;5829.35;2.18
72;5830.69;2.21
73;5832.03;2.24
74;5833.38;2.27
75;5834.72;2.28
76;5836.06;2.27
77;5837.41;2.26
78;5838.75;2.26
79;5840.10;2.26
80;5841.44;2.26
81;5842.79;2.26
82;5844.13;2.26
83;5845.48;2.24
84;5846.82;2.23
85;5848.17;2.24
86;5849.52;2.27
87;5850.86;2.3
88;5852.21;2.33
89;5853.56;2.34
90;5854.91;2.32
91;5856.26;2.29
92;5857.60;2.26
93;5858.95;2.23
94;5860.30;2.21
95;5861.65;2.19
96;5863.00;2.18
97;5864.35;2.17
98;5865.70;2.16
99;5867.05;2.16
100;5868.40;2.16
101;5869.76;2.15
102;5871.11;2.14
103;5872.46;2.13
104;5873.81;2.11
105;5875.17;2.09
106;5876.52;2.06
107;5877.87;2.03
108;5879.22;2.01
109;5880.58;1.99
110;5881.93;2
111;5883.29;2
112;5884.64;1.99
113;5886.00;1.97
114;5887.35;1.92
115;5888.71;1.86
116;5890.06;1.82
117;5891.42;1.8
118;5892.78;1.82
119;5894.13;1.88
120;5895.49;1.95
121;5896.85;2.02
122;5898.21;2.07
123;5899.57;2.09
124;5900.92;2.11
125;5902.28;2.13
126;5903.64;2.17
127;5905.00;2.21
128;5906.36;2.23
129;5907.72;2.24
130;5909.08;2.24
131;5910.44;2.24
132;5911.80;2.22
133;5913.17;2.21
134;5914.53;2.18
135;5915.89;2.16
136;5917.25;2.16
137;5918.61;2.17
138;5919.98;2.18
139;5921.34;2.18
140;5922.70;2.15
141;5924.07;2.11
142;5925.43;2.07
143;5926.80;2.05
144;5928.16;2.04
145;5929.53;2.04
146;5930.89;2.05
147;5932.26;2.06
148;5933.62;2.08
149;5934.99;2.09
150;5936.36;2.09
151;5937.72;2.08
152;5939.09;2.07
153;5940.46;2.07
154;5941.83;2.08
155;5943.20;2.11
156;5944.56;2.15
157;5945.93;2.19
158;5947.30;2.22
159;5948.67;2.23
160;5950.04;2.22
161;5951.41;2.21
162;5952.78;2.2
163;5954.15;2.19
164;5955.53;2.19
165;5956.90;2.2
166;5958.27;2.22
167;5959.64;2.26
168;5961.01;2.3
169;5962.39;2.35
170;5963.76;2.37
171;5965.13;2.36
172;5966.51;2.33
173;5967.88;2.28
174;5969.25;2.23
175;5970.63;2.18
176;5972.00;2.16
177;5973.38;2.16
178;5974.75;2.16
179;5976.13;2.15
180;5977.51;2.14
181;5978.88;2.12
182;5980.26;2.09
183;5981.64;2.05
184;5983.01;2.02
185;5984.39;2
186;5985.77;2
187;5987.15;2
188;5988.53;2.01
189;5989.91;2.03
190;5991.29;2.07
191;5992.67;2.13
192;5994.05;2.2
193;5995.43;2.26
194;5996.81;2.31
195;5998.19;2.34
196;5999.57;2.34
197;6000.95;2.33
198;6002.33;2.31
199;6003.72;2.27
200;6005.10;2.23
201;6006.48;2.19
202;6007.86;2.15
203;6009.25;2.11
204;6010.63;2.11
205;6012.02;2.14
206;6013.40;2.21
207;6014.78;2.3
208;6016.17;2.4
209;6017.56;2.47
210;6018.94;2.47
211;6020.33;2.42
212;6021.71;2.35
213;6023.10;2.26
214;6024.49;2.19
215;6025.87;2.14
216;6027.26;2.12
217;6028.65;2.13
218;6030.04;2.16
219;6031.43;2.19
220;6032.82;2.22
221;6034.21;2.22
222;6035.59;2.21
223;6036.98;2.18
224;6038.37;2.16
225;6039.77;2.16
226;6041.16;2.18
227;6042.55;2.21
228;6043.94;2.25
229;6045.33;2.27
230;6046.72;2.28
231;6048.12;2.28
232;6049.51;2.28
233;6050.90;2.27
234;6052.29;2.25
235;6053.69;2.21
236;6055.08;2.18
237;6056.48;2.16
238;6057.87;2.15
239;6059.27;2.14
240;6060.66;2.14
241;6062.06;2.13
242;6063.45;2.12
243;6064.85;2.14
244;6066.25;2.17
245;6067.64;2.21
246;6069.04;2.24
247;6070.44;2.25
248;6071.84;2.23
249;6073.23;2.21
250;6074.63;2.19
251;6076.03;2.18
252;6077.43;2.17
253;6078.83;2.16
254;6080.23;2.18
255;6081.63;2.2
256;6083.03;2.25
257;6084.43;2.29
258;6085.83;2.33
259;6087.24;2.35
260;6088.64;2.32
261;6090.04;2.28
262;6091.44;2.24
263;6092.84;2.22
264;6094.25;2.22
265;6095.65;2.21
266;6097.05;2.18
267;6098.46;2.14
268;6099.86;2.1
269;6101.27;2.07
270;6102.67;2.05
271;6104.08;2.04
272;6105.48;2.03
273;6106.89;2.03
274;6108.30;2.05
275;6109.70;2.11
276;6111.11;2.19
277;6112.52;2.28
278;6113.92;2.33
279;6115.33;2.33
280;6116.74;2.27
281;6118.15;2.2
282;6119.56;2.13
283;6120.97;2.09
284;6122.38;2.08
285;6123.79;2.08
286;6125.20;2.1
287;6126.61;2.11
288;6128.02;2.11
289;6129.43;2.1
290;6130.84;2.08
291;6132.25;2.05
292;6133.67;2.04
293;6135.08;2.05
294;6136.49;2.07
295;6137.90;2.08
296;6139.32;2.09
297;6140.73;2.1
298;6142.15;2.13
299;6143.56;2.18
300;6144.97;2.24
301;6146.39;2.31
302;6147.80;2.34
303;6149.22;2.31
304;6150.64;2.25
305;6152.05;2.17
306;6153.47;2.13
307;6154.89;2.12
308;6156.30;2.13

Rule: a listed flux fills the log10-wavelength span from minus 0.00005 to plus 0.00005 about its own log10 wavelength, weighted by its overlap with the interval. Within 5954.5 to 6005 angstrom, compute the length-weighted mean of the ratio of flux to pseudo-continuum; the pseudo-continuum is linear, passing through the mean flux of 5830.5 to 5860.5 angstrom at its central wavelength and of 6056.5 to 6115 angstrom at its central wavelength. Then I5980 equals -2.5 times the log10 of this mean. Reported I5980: 0.01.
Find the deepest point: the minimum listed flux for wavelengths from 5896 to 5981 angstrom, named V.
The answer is 2.02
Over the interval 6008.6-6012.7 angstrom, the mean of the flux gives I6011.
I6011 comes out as 2.12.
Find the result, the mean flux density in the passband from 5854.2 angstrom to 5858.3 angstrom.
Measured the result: 2.29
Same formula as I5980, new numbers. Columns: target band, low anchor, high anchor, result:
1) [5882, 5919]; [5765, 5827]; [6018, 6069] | 0.083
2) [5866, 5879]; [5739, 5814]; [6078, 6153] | 0.066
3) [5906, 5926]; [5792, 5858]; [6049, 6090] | 0.027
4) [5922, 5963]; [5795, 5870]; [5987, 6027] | 0.046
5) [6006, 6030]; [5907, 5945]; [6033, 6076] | -0.030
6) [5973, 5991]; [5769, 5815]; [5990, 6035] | 0.087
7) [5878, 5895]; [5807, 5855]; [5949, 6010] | 0.157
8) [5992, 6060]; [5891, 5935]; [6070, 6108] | -0.038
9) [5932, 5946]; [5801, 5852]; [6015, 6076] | 0.071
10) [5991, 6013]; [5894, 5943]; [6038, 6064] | -0.025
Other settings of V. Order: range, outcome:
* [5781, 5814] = 2.16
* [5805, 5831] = 2.17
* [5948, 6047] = 2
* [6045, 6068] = 2.12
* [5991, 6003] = 2.07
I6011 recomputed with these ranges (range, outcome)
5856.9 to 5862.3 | 2.23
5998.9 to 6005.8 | 2.3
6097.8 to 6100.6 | 2.12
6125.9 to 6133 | 2.09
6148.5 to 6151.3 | 2.27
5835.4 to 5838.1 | 2.26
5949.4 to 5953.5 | 2.21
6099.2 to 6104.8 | 2.06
